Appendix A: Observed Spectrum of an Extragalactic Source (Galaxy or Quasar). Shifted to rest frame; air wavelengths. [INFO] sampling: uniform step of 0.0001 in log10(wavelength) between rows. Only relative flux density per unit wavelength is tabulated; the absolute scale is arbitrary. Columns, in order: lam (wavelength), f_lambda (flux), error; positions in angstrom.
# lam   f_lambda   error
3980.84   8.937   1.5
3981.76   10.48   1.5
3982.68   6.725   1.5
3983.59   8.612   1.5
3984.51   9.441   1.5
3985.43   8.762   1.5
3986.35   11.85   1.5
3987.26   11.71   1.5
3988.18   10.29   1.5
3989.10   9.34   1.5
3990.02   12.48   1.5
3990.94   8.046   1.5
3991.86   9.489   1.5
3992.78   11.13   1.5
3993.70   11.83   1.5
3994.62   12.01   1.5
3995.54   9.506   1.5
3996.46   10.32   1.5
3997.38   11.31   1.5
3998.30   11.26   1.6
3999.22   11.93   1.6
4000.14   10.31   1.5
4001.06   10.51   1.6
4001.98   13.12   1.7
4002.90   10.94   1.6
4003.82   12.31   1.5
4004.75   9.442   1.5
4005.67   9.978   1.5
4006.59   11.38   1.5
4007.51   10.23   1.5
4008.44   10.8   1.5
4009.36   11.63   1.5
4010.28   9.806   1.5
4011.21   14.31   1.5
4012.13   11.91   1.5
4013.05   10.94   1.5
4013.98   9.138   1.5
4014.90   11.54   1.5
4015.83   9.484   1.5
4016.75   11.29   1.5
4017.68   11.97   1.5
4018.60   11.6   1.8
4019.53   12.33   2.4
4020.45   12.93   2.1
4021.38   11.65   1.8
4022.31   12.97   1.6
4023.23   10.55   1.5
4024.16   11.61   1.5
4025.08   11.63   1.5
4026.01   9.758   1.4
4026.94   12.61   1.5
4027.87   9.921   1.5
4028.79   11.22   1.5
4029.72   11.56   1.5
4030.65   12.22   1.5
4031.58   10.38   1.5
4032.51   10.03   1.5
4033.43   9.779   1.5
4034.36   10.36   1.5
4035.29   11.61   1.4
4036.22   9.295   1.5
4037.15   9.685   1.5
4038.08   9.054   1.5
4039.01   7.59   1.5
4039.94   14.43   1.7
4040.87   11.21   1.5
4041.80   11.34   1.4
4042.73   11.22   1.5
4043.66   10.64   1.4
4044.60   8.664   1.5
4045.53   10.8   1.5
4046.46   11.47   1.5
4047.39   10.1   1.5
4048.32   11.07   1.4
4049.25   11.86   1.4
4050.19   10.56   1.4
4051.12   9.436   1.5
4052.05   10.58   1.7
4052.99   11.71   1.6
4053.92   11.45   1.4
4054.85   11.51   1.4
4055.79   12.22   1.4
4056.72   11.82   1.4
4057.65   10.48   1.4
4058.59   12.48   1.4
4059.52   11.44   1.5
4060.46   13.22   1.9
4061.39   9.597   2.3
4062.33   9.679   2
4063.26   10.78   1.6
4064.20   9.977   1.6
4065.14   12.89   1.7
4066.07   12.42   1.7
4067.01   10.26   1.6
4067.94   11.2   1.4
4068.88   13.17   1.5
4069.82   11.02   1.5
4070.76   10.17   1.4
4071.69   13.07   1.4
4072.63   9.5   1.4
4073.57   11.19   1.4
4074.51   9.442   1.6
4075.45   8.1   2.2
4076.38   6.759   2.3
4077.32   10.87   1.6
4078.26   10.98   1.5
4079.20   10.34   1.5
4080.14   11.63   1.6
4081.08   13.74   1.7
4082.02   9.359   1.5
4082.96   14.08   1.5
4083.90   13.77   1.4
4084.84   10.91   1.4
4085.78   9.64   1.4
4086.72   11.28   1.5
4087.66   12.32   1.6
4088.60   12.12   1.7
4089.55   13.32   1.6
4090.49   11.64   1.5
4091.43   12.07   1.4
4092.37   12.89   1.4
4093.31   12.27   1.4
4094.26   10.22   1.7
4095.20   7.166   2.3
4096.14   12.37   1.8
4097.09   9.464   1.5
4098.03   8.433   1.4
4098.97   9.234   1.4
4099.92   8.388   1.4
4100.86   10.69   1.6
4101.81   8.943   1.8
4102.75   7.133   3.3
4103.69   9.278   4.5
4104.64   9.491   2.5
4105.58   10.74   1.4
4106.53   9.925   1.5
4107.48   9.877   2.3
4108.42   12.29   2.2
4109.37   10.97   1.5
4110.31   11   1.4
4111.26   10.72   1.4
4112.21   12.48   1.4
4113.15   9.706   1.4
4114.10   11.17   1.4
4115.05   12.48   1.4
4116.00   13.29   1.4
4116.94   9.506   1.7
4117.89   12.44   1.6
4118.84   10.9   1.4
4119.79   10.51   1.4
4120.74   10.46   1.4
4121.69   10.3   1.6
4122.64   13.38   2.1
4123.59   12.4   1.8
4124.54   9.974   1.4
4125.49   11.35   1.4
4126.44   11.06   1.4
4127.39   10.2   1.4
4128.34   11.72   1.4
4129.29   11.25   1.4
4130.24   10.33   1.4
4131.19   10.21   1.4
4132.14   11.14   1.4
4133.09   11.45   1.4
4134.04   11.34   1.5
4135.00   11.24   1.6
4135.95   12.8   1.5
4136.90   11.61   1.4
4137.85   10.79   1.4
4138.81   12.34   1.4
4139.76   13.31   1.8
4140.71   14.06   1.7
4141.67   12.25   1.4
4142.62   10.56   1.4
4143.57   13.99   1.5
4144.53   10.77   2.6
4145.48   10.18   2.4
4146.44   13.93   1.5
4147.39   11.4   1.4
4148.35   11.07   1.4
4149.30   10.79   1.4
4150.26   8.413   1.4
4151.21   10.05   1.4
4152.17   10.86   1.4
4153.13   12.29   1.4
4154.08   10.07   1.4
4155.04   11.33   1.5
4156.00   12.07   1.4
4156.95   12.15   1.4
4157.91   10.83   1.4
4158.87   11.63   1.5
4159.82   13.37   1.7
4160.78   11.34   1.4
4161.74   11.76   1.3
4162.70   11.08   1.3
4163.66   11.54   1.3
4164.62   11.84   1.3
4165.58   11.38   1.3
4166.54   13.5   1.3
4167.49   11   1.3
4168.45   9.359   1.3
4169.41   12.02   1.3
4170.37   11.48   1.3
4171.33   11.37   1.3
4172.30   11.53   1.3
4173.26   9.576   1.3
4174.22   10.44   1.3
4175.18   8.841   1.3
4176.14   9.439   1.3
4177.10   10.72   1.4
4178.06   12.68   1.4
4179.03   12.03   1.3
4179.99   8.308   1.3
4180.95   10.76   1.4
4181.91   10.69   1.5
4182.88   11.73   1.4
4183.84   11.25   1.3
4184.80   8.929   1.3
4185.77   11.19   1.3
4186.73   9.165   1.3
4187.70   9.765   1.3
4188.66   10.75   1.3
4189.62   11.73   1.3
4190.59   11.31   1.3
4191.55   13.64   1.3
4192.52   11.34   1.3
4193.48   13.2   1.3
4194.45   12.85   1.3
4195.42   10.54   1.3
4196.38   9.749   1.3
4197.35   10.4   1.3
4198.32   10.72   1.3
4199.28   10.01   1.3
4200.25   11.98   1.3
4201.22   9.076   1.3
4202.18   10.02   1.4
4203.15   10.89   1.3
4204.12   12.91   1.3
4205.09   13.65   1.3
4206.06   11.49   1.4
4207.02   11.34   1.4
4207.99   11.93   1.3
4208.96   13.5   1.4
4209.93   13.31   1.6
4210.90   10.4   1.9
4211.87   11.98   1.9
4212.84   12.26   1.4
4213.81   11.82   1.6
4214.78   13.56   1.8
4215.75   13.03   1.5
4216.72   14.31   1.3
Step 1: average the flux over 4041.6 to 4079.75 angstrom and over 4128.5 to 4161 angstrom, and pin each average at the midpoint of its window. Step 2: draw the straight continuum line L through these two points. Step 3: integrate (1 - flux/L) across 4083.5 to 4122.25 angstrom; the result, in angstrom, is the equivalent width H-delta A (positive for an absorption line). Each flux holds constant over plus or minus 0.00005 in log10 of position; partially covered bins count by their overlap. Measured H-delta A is 1.42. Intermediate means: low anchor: 10.9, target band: 10.8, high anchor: 11.5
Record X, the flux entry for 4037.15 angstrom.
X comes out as 9.685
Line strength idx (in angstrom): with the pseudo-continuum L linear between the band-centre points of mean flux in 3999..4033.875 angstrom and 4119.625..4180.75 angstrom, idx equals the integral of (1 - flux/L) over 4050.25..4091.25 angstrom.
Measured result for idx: 0.1 angstrom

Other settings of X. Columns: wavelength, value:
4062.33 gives 9.679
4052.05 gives 10.58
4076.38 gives 6.759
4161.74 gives 11.76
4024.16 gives 11.61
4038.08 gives 9.054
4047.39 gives 10.1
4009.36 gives 11.63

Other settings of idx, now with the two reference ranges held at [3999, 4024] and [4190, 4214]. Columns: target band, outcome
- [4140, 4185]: 1.2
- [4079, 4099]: 0.1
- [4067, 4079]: 1.0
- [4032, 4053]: 1.5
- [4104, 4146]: 0.6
